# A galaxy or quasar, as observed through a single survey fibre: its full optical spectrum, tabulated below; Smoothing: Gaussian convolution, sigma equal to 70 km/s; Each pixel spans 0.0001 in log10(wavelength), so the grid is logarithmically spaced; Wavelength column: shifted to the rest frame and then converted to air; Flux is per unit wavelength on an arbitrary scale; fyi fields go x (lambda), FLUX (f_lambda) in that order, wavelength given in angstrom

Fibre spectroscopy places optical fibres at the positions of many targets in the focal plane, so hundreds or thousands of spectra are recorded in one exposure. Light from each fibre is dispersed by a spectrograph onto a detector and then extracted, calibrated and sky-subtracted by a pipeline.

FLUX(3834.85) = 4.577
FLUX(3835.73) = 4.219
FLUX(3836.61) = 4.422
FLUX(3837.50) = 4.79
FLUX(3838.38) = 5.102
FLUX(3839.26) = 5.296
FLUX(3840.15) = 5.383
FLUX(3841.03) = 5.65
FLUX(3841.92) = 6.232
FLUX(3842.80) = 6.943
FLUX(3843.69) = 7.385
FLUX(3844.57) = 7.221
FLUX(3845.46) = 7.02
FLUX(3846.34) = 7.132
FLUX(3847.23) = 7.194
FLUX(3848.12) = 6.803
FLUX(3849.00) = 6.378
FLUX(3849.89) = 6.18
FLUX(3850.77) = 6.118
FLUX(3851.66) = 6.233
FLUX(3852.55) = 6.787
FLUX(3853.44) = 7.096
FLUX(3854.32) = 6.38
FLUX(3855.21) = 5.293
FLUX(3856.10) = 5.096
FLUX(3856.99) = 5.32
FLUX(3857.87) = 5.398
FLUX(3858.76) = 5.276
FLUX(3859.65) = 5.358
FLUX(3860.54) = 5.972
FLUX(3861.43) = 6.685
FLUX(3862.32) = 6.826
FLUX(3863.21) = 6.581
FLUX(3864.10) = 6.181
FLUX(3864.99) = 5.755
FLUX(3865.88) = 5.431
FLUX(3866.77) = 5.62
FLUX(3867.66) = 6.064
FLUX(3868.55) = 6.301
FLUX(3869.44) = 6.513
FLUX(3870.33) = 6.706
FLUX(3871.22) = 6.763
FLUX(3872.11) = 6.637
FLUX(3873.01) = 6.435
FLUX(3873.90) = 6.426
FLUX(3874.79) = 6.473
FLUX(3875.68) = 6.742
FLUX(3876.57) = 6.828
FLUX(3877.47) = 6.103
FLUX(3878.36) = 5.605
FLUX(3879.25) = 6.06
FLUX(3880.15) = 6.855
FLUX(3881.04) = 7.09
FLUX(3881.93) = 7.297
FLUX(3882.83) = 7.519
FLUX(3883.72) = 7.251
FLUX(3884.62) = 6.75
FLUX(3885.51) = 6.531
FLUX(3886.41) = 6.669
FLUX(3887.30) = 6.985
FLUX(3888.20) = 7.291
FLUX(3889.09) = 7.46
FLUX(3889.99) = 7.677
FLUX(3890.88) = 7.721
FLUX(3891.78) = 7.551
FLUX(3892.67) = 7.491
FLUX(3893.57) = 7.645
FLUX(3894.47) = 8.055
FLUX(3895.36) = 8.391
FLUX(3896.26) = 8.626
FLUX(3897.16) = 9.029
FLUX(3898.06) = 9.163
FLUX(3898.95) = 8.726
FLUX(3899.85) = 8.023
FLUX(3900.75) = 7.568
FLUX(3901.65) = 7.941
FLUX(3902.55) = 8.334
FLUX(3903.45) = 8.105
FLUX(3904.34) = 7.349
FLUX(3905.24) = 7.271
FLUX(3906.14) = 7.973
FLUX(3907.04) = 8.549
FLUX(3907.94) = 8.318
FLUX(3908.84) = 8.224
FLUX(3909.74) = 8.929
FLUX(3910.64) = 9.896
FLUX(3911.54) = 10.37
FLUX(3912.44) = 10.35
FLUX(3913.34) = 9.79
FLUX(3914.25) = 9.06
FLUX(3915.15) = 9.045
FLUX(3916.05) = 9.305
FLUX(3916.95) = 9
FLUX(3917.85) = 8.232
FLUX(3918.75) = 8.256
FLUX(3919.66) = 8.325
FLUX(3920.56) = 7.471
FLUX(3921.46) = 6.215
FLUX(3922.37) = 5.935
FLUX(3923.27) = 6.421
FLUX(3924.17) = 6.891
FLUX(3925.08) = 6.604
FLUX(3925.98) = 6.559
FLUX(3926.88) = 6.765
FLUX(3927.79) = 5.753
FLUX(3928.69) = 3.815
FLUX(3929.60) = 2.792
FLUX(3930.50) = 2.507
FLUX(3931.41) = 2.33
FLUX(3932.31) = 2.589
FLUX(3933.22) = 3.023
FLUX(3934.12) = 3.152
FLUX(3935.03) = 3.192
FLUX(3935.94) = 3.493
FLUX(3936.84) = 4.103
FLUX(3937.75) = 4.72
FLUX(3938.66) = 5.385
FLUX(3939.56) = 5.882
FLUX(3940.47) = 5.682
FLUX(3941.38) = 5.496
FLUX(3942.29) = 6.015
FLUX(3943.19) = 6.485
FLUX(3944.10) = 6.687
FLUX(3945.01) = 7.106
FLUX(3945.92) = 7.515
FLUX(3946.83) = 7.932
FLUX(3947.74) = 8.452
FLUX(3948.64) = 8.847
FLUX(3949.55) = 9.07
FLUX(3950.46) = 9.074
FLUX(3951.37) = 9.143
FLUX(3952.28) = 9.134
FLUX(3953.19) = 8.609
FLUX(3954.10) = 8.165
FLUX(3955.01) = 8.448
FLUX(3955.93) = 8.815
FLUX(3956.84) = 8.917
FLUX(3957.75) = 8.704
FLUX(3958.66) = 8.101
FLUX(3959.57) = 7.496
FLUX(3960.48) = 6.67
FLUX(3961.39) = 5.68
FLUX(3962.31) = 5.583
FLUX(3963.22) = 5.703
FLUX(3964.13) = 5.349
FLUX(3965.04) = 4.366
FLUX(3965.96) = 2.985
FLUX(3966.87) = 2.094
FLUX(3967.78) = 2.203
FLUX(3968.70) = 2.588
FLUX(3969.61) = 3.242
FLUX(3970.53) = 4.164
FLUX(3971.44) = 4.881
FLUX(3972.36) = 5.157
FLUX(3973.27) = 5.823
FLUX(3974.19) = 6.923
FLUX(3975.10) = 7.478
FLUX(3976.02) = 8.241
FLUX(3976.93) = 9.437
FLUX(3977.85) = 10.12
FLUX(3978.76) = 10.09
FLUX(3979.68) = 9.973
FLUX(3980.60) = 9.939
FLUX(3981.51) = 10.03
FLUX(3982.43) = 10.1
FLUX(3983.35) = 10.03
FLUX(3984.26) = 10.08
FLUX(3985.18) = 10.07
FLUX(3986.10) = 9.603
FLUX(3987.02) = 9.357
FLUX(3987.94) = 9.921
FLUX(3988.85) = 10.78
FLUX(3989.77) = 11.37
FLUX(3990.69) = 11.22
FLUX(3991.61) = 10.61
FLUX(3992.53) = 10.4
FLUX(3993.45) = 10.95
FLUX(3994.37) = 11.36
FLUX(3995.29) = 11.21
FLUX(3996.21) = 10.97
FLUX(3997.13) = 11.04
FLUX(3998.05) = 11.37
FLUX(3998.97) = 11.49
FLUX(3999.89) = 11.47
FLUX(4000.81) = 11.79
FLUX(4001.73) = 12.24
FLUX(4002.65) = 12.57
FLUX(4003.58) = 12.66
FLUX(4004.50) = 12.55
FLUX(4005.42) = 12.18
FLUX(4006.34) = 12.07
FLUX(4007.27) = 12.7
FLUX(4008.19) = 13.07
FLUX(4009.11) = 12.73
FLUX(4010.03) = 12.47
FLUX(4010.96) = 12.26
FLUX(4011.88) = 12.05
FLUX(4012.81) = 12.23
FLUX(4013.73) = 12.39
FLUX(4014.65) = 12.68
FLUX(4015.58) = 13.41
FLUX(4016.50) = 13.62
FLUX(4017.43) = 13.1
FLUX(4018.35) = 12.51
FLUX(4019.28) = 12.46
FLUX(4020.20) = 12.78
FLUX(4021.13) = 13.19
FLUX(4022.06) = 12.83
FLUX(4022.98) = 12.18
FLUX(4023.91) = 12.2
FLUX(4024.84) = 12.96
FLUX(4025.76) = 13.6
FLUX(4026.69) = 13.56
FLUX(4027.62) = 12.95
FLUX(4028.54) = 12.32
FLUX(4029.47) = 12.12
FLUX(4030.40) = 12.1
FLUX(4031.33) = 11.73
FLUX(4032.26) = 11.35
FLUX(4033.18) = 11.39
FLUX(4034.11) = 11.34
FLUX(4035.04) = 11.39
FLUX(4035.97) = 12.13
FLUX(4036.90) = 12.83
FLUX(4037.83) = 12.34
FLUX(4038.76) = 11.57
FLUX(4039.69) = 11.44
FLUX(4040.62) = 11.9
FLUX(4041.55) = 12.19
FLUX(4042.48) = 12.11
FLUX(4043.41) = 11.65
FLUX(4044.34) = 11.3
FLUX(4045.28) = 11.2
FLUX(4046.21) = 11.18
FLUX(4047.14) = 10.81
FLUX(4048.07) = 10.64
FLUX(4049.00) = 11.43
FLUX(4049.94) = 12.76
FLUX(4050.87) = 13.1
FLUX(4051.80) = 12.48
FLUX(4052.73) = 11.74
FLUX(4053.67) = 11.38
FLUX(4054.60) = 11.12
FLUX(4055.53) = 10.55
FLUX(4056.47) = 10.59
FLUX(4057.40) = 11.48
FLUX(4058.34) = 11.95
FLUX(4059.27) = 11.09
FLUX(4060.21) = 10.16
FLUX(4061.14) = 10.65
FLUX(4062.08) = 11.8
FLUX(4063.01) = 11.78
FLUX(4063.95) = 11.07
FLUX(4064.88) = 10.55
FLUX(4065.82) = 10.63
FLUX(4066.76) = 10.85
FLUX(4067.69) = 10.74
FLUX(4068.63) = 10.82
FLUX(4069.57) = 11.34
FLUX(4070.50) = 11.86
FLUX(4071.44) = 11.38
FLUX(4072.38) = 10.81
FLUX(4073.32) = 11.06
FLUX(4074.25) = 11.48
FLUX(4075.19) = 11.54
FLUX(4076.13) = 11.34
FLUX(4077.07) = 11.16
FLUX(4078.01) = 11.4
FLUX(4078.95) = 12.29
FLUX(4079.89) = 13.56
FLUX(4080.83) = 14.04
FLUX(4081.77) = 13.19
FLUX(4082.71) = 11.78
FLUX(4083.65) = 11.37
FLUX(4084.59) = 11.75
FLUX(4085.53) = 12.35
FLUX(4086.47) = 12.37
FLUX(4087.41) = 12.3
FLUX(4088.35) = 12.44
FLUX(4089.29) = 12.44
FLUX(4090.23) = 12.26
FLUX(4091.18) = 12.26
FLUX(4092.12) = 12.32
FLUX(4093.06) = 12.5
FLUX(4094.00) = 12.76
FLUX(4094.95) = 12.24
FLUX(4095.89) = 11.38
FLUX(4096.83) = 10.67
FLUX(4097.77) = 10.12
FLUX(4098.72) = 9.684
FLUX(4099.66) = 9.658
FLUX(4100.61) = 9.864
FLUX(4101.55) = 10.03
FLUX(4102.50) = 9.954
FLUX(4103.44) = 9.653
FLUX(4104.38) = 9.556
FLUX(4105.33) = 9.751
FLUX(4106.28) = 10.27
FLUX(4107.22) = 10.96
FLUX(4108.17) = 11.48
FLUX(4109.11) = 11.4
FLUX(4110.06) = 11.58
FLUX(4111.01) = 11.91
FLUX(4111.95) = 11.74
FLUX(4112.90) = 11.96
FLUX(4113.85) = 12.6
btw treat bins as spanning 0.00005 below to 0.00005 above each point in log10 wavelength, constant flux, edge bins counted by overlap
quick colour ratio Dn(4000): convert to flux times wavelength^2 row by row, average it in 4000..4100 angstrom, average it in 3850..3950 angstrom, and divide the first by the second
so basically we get 1.89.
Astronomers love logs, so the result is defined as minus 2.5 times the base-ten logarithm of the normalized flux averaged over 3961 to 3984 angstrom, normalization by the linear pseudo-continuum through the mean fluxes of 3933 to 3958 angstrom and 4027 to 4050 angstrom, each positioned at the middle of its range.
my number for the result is 0.27 mag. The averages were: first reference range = 6.85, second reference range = 11.8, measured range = 6.52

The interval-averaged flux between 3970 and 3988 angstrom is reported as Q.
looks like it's 8.52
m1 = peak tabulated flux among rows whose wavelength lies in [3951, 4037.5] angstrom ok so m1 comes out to 13.62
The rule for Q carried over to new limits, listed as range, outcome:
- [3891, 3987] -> 7.16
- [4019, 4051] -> 12.1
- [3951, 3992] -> 7.71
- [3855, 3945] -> 6.73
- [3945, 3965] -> 7.79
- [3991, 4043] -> 12.2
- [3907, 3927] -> 8.21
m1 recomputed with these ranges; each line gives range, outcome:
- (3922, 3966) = 9.143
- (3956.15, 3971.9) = 8.917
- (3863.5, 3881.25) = 7.09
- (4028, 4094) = 14.04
